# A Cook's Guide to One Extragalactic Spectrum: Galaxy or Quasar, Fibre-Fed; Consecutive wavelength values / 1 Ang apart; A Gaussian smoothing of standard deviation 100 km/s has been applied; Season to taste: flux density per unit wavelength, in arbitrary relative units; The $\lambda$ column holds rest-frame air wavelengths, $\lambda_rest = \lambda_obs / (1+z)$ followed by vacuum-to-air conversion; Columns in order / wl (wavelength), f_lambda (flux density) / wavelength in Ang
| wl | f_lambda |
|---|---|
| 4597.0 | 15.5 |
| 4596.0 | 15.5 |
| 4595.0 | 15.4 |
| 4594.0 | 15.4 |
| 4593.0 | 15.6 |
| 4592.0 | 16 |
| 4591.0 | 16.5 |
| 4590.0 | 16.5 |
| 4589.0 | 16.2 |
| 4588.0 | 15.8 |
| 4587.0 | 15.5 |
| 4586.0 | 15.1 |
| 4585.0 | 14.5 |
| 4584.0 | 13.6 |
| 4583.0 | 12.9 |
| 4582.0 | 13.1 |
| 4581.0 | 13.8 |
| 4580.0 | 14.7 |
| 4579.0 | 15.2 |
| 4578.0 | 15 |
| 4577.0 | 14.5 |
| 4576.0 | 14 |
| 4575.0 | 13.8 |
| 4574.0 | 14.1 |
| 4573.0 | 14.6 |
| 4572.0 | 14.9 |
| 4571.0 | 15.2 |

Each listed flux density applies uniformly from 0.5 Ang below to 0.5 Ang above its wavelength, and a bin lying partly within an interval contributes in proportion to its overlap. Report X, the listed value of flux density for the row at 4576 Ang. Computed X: 14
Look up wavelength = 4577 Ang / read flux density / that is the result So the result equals 14.5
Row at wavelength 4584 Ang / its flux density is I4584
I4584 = 13.6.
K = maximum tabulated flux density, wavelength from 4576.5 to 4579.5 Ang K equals 15.2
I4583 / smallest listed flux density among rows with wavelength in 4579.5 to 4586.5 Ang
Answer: 12.9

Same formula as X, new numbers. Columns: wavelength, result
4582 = 13.1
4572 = 14.9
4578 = 15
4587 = 15.5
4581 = 13.8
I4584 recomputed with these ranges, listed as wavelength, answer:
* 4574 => 14.1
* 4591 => 16.5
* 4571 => 15.2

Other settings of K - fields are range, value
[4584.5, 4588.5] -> 15.8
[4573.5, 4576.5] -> 14.1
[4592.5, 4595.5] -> 15.6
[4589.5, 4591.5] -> 16.5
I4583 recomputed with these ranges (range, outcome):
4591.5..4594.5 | 15.4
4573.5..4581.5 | 13.8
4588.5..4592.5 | 16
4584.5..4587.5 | 14.5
